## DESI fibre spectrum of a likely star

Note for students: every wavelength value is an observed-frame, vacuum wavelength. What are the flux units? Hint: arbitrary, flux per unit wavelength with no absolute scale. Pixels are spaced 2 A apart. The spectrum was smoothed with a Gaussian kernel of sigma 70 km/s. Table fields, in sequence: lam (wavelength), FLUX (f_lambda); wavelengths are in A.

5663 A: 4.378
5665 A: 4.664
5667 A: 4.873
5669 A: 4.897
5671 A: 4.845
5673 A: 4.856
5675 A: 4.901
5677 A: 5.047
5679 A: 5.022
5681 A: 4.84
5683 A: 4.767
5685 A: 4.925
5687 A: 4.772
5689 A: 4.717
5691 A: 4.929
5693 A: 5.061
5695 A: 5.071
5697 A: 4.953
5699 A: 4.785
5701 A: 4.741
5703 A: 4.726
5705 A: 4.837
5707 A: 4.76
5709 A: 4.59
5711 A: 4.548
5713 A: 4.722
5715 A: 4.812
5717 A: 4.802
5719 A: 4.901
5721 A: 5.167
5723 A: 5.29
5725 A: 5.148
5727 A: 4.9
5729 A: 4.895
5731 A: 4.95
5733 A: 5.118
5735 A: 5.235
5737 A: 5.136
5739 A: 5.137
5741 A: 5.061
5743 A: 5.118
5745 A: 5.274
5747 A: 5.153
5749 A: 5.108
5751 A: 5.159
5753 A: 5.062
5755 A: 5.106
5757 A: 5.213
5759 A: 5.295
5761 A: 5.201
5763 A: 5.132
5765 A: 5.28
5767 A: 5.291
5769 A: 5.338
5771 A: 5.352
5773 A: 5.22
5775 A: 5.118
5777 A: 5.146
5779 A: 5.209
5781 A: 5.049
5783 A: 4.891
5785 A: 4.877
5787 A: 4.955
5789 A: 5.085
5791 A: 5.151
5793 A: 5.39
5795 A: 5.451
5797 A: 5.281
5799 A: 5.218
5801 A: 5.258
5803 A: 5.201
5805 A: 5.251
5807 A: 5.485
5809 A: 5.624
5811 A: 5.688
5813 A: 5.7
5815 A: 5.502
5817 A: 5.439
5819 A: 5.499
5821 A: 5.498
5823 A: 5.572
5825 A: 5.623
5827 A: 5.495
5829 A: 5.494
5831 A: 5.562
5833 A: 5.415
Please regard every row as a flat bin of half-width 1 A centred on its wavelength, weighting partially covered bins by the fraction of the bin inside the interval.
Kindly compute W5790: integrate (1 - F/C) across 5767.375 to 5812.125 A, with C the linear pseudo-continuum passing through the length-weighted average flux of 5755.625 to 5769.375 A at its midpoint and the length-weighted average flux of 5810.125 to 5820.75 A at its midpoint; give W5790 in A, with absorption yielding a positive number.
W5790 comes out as 1.4 A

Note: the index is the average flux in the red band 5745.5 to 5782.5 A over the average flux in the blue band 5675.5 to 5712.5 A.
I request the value 1.07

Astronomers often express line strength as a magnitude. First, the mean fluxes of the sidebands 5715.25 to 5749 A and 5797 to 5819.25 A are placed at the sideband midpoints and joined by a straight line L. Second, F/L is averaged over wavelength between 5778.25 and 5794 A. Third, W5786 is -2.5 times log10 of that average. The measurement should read 0.05 mag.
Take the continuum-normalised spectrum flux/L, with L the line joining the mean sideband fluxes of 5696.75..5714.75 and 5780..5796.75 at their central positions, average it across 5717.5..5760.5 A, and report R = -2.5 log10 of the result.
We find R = -0.049 mag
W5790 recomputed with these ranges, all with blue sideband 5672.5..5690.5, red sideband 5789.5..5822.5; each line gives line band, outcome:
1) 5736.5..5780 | 0.2 A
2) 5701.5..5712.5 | 0.6 A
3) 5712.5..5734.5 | 0.3 A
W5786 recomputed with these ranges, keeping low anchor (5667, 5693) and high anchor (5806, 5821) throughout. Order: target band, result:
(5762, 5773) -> 0.01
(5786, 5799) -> 0.05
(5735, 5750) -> 0.01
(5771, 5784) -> 0.05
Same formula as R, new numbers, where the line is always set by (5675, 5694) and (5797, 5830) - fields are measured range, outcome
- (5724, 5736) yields 0.01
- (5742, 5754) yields 0.01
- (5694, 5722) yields 0.04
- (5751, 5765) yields 0.01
